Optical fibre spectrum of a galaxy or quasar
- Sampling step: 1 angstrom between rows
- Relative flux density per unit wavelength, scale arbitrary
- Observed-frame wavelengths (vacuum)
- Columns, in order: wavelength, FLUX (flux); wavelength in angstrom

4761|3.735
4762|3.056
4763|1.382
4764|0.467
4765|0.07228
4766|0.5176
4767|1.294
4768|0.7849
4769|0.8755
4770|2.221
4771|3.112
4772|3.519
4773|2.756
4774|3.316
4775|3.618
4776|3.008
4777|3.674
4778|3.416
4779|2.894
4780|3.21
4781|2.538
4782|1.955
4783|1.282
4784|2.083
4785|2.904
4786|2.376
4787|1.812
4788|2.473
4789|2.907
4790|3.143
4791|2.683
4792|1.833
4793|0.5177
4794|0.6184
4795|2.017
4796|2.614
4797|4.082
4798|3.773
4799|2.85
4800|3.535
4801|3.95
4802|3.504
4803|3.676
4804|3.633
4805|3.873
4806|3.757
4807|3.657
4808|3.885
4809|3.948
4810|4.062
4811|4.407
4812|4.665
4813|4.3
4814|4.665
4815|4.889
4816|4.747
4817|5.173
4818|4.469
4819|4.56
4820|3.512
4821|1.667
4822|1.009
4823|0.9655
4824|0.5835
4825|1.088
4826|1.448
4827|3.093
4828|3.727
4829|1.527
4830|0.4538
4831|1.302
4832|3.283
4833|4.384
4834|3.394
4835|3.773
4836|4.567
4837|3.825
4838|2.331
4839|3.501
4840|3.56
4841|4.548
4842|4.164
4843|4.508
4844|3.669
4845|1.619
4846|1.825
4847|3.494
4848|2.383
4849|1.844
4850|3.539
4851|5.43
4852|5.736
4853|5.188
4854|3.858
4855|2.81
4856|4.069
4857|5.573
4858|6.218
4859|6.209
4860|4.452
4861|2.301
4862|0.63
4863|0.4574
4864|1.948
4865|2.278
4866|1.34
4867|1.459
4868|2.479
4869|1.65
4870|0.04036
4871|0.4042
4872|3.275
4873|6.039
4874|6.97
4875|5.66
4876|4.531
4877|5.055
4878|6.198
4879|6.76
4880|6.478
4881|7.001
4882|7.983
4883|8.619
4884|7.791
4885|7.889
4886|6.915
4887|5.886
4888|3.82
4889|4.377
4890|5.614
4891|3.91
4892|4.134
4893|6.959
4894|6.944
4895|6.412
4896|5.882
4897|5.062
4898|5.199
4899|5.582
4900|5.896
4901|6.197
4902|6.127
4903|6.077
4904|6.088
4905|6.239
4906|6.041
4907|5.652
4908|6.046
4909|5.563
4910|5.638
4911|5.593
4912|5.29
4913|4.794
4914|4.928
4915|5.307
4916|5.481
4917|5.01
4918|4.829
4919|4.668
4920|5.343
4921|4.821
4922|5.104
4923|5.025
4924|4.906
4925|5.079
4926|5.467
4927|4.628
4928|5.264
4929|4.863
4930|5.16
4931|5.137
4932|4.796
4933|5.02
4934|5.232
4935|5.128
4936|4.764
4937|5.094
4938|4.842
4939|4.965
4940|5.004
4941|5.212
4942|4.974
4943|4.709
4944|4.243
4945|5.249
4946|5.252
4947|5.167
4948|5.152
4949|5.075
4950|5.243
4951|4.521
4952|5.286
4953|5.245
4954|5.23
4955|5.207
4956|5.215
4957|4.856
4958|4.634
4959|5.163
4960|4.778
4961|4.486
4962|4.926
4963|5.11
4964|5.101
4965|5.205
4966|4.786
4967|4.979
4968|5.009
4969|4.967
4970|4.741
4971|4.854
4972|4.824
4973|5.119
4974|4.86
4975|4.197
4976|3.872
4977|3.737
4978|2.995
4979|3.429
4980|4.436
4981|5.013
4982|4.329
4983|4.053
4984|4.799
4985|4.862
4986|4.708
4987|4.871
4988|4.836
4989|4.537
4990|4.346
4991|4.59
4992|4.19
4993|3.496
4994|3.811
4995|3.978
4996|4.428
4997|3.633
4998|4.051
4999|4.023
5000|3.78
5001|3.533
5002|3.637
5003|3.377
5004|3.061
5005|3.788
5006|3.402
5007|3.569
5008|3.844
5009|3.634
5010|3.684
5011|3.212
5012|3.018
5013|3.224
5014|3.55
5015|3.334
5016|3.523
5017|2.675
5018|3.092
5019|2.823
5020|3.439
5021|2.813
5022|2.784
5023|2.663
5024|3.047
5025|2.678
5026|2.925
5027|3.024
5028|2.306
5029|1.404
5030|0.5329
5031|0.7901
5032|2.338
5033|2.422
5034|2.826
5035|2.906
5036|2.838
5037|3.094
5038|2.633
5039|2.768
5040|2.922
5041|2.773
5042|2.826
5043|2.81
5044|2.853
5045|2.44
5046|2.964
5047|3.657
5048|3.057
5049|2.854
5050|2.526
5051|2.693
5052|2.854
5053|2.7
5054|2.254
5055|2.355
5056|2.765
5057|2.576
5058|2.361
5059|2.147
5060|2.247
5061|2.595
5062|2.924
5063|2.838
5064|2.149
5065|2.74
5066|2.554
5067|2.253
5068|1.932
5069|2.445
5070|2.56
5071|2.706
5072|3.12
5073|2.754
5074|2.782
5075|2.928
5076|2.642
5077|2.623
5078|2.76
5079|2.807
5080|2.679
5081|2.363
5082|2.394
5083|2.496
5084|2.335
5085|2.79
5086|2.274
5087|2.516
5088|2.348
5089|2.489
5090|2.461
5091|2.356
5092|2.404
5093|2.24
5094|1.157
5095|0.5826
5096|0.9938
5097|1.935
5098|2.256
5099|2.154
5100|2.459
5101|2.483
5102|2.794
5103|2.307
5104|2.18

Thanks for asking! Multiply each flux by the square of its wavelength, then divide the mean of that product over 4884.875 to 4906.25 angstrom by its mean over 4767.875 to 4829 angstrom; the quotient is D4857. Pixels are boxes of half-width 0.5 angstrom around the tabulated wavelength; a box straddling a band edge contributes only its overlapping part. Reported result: 2.01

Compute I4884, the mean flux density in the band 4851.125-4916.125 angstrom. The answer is 4.97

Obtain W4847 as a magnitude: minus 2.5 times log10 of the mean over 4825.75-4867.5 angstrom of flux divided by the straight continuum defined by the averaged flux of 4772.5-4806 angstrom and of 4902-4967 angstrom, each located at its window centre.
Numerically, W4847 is 0.15 mag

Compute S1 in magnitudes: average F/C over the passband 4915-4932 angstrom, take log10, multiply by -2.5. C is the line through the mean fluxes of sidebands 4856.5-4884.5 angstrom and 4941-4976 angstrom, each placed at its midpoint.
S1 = -0.08 mag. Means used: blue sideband 4.28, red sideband 4.94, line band 5.05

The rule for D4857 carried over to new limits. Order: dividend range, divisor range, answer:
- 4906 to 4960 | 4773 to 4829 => 1.77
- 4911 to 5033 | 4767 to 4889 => 1.30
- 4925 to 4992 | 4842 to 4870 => 1.58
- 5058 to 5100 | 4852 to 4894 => 0.57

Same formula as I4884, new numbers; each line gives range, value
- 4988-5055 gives 3.12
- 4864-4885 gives 4.62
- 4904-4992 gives 4.94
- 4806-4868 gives 3.31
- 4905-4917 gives 5.5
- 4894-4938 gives 5.37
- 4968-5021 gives 3.96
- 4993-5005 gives 3.75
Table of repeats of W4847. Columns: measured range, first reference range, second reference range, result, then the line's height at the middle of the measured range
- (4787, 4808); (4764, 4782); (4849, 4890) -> -0.02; 2.88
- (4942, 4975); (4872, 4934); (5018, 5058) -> -0.13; 4.41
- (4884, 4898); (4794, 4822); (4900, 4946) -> -0.19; 4.82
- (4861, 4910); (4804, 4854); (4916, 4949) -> -0.15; 4.28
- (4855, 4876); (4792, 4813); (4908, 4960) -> 0.29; 4.17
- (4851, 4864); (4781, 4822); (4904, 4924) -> 0.08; 4.28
